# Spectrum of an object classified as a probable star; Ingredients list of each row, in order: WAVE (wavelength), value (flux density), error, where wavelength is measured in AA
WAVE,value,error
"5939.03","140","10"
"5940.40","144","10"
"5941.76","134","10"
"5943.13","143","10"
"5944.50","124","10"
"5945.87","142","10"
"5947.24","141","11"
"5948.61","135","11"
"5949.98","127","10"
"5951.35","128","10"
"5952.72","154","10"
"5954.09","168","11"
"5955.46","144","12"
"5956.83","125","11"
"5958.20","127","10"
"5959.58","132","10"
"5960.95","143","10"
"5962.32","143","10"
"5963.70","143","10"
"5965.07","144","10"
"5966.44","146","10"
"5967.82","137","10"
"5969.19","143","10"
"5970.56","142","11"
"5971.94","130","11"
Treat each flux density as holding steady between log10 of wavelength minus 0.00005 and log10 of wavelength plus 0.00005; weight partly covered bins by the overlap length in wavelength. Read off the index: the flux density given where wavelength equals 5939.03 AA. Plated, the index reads 140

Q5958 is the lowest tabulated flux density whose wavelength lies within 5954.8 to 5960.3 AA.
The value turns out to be 125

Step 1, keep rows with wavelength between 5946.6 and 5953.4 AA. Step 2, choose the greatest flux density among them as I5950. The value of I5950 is 154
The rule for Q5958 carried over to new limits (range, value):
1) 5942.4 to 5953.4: 124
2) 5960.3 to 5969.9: 137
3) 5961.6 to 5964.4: 143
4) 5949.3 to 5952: 127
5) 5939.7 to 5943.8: 134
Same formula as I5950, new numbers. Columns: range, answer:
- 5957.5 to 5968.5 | 146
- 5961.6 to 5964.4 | 143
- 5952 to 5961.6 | 168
